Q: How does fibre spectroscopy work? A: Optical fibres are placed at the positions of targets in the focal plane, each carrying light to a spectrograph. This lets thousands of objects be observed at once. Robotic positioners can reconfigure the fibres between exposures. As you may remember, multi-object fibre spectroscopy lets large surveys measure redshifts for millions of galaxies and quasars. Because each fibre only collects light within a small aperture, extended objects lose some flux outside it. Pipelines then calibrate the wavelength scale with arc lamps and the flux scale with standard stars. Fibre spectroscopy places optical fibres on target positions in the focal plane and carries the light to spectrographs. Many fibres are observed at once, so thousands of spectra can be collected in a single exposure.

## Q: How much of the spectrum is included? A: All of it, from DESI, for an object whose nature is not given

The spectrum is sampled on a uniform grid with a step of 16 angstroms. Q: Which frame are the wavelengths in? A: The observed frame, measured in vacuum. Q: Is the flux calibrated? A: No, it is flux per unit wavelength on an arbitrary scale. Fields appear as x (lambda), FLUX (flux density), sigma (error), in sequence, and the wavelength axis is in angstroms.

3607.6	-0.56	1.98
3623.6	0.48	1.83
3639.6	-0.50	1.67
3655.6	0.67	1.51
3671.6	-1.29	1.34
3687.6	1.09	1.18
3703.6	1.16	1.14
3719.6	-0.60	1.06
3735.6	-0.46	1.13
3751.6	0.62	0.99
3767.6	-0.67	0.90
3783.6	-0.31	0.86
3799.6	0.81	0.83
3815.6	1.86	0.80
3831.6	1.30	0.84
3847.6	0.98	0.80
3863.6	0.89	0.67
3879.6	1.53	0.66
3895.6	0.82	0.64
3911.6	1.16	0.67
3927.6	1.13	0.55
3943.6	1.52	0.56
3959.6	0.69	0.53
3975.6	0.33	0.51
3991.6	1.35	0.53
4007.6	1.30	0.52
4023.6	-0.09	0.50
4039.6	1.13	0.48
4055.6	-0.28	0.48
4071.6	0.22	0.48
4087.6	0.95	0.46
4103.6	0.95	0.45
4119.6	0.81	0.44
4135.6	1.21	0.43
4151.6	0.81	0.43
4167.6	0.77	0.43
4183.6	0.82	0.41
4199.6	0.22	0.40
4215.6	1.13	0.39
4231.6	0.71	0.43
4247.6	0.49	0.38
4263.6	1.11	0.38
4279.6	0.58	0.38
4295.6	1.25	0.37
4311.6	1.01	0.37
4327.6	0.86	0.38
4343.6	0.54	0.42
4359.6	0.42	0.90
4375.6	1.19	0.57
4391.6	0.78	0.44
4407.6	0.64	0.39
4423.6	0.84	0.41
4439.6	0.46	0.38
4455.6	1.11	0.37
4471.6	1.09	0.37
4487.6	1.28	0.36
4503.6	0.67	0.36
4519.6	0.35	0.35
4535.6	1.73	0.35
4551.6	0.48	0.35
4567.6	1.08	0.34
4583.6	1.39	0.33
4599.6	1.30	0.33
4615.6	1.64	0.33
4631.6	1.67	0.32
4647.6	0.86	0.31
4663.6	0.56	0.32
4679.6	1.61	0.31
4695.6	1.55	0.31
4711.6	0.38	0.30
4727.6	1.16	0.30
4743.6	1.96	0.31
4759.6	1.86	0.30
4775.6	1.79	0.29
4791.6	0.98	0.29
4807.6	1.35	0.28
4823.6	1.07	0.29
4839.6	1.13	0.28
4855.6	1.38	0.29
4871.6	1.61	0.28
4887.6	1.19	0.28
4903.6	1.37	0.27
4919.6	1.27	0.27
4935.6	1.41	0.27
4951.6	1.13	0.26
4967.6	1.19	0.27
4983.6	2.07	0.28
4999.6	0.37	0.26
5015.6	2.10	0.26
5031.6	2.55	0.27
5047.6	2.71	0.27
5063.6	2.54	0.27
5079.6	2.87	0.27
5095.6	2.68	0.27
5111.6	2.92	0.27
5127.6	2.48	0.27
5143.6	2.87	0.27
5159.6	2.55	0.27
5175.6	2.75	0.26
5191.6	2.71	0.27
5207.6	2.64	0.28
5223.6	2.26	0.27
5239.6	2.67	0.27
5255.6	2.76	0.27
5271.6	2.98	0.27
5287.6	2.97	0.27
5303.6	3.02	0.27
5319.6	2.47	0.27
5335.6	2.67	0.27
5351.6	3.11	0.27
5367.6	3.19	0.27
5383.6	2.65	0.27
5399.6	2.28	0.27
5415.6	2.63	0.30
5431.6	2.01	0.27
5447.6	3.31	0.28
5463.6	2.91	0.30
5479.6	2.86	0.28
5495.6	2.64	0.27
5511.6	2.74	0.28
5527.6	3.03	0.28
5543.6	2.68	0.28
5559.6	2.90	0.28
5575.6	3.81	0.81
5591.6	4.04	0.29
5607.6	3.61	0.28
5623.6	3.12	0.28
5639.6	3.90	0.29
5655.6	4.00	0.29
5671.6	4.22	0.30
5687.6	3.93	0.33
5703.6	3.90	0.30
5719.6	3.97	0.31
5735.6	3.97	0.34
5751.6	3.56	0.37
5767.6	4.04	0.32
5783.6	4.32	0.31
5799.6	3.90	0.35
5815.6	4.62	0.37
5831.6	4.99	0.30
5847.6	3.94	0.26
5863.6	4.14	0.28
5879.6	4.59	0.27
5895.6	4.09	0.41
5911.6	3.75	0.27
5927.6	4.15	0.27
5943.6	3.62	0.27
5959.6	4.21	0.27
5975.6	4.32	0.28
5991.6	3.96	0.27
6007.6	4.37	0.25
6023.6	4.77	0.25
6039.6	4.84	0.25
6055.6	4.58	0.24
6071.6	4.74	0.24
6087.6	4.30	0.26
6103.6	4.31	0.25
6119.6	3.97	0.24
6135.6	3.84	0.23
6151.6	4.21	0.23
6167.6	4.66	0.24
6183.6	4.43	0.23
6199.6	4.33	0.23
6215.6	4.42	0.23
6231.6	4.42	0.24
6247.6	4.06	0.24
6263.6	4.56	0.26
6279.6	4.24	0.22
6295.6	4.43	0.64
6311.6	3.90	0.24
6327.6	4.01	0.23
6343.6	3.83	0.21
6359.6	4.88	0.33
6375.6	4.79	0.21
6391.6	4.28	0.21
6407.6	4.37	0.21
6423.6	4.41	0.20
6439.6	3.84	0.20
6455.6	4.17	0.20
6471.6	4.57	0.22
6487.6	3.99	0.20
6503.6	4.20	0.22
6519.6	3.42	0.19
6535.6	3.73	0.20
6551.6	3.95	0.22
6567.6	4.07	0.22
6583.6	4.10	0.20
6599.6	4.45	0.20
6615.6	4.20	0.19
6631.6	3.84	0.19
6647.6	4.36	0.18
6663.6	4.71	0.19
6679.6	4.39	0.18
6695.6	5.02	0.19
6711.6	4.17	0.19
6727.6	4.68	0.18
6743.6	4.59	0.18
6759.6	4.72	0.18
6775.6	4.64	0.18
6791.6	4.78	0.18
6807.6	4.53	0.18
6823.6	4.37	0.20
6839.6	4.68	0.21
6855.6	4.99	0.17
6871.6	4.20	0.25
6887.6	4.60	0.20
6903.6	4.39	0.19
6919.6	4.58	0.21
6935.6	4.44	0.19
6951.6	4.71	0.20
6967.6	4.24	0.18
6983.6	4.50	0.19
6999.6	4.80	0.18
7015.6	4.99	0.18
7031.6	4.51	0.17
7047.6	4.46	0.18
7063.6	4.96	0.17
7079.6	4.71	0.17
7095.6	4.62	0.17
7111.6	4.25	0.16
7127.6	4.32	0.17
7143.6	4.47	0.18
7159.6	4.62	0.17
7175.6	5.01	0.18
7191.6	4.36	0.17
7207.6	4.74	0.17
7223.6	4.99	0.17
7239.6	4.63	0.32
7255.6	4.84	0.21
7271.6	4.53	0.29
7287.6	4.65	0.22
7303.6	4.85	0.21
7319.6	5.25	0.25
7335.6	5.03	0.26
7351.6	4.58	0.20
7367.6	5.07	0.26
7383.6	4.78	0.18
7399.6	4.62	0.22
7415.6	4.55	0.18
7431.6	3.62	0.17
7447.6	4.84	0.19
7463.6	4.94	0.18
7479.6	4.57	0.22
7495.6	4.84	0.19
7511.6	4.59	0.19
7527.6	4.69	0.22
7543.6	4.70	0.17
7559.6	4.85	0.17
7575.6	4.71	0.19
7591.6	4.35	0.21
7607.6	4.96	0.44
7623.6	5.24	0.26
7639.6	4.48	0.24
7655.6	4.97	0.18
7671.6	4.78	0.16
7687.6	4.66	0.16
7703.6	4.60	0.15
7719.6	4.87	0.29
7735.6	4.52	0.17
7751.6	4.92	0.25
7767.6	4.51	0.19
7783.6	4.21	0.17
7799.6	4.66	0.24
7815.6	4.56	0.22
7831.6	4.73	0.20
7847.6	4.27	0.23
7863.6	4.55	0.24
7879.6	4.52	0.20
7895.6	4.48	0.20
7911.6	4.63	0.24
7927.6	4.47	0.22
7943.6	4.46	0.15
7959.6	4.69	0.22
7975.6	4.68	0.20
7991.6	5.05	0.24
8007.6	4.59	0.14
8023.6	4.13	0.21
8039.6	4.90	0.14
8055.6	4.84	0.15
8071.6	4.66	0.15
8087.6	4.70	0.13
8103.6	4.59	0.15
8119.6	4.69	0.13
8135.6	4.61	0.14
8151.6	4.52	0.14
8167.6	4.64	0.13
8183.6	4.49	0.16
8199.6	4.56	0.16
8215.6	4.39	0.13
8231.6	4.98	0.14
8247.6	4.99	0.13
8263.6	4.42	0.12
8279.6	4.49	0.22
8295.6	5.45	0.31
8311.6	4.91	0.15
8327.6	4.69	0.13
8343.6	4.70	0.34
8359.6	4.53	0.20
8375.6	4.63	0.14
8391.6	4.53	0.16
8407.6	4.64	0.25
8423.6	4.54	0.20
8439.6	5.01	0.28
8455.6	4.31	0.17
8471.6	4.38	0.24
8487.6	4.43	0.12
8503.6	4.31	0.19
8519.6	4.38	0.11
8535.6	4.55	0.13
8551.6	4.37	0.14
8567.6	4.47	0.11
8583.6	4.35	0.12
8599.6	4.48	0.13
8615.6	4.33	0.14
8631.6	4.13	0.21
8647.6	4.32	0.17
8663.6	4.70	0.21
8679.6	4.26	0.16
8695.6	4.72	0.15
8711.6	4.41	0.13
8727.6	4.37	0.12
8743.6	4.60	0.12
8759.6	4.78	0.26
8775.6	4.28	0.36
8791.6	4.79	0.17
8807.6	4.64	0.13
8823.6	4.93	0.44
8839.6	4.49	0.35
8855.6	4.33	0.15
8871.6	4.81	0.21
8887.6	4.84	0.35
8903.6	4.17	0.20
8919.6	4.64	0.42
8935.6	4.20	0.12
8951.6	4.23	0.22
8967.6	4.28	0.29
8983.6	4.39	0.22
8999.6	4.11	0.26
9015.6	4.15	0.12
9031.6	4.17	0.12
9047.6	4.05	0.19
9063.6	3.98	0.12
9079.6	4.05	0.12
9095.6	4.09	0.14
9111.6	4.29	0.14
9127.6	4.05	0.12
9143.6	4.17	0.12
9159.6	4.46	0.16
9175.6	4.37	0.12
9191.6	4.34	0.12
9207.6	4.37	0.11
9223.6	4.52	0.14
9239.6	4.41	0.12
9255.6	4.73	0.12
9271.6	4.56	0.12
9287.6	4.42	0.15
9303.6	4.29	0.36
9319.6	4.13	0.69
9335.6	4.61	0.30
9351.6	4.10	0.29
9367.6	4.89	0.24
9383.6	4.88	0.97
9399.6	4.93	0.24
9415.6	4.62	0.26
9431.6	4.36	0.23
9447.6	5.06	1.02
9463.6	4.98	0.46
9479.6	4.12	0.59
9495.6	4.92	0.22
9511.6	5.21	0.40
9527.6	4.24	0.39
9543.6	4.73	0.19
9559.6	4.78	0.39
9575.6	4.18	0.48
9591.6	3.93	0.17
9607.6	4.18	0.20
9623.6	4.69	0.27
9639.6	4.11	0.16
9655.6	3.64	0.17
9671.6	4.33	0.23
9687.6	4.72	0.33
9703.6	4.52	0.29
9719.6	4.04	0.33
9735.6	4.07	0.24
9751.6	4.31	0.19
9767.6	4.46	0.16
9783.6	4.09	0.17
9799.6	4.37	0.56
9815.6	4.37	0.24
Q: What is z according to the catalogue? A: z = 0.26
